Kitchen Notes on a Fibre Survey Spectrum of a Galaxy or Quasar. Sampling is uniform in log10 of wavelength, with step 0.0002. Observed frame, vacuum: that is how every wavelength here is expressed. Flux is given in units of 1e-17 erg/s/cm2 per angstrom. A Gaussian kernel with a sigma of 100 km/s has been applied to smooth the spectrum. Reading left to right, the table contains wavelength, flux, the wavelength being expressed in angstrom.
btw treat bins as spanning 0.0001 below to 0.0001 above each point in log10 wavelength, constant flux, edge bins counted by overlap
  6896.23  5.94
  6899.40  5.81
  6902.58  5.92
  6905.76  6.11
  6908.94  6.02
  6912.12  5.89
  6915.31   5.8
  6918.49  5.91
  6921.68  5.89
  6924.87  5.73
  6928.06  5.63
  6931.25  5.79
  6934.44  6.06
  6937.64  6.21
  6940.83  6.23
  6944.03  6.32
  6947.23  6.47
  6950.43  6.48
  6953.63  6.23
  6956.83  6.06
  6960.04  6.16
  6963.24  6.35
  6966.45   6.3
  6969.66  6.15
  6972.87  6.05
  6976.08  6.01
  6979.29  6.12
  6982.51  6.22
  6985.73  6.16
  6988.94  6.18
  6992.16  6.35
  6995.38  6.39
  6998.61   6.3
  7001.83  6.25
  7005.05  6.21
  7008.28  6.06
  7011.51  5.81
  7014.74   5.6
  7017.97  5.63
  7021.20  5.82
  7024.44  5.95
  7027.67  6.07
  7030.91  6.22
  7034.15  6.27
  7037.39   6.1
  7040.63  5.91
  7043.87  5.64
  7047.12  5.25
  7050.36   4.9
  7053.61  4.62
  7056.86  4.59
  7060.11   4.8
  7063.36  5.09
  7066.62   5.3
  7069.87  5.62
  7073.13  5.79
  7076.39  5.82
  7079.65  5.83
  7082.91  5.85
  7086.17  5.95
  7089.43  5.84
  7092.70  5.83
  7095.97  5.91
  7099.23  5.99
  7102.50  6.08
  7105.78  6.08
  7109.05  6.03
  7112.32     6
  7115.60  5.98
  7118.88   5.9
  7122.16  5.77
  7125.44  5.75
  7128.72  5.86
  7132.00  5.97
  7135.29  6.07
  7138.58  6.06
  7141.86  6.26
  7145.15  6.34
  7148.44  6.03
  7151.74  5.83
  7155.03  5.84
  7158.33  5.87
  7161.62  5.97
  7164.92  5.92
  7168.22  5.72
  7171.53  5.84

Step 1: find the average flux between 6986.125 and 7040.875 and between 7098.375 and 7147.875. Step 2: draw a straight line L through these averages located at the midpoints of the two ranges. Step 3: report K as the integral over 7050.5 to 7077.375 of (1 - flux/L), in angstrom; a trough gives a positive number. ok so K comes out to 3.87 angstrom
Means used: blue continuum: 6.07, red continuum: 6.01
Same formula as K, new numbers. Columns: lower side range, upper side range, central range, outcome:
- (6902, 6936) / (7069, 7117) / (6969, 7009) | -2.0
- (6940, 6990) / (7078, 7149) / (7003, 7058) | 3.7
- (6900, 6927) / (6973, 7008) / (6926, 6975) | -0.9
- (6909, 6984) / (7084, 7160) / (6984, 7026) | 0.0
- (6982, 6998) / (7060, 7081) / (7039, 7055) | 1.3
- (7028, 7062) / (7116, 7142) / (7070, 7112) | -1.4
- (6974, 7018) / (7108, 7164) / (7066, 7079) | 0.8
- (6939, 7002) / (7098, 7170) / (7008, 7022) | 0.9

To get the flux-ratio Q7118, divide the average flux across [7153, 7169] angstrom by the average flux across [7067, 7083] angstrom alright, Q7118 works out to 1.02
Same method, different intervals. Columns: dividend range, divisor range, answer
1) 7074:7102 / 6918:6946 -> 0.98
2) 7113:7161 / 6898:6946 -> 1.00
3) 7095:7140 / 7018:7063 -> 1.08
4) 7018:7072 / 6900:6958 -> 0.91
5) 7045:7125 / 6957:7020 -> 0.92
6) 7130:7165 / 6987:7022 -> 0.99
